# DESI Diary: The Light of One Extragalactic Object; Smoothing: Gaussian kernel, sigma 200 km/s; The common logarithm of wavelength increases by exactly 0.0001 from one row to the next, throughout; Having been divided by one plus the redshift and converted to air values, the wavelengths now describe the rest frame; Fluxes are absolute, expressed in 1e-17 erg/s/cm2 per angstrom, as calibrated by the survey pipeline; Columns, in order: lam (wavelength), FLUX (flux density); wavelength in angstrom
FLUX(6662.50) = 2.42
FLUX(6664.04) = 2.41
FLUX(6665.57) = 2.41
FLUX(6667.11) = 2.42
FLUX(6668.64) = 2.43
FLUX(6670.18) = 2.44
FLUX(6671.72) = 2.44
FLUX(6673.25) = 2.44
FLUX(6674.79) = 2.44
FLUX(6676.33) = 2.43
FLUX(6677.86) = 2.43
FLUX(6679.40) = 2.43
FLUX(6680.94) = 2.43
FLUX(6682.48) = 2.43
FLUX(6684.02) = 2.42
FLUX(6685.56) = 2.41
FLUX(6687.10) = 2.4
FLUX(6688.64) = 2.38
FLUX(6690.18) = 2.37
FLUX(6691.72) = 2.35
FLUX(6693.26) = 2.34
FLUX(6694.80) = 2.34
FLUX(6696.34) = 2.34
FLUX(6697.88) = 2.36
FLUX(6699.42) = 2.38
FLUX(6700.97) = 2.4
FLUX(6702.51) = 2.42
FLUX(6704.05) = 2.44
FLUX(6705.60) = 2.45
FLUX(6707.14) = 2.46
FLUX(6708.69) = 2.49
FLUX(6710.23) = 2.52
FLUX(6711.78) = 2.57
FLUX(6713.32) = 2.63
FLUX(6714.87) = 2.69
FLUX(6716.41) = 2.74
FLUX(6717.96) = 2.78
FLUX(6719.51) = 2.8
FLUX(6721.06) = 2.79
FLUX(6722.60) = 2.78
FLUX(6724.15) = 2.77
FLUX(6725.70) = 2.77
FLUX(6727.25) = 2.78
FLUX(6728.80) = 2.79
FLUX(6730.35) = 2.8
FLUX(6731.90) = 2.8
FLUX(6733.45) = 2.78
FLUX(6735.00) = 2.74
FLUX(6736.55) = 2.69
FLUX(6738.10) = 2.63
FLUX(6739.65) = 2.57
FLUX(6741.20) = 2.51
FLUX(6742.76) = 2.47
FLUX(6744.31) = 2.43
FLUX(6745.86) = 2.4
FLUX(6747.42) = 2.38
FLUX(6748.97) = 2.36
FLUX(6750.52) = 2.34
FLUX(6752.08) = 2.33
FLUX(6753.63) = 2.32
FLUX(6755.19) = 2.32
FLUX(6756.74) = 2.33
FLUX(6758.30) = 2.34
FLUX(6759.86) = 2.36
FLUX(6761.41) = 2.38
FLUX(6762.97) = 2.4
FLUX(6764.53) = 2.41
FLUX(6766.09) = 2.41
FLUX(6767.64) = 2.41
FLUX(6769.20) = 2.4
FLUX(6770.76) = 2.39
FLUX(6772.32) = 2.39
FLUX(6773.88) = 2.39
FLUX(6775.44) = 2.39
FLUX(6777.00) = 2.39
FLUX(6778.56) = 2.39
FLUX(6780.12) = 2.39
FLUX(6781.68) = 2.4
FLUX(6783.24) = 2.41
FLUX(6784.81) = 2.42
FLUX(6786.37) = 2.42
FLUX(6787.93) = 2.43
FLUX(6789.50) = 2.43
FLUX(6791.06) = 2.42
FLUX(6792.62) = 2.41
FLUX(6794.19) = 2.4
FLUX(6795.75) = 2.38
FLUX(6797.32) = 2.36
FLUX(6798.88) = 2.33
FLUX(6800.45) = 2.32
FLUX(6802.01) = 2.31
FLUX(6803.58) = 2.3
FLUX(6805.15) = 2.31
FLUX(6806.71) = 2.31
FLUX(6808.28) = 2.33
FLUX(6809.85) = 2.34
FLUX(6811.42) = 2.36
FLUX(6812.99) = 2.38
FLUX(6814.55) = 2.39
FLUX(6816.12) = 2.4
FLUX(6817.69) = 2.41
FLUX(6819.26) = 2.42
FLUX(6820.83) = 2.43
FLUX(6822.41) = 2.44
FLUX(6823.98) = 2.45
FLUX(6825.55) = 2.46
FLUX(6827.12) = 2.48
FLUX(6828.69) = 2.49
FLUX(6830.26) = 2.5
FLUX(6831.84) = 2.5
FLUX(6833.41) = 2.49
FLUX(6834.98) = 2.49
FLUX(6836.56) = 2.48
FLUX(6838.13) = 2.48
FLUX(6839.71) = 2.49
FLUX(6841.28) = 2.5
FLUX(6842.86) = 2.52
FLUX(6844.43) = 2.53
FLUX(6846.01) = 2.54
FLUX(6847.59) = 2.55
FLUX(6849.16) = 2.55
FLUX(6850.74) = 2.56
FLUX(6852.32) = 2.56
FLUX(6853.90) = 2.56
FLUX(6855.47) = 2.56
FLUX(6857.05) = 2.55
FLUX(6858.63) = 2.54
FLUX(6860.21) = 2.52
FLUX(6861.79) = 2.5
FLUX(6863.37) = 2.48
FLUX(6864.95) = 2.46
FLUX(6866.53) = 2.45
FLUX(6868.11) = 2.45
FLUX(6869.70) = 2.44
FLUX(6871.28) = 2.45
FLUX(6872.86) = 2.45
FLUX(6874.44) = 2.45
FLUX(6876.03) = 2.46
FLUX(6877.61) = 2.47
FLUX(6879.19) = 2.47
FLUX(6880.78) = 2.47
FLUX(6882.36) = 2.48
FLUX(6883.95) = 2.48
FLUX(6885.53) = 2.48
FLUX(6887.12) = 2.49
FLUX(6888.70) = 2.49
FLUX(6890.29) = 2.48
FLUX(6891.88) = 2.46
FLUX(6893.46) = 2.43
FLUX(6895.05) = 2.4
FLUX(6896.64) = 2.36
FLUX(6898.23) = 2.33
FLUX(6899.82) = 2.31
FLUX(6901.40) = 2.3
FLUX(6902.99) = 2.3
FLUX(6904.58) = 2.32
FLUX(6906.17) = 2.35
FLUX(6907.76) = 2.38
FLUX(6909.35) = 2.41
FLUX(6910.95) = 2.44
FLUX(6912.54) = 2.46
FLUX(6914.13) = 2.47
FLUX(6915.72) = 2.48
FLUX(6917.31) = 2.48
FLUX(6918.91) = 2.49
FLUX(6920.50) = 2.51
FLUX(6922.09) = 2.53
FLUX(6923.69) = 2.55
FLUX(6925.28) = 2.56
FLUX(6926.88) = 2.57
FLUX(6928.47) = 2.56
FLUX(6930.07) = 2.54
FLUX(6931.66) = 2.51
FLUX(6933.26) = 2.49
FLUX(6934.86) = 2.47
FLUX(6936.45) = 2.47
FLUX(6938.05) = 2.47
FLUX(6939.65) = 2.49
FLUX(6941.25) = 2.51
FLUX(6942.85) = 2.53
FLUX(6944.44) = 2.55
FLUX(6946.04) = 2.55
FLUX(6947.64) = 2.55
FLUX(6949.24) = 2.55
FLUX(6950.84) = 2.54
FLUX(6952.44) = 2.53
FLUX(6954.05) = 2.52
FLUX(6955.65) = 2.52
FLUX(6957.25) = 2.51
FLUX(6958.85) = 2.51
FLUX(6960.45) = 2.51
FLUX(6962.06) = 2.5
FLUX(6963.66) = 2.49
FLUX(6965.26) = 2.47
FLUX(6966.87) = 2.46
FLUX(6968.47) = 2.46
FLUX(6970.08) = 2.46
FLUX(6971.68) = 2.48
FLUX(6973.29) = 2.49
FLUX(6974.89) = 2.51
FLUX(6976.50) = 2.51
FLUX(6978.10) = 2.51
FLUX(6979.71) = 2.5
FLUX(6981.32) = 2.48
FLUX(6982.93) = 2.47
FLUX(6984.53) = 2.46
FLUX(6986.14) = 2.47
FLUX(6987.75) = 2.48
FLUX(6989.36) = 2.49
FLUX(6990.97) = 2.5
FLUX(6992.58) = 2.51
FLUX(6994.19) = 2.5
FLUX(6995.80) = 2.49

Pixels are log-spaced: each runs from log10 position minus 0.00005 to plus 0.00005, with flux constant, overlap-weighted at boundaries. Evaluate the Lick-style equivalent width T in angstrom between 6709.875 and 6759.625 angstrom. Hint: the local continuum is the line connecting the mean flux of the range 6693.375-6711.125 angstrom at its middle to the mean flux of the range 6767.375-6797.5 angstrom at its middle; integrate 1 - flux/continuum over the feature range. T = -3.7 angstrom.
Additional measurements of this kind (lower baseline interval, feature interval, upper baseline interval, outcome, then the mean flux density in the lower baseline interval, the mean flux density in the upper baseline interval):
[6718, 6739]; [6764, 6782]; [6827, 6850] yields 1.8 angstrom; 2.76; 2.51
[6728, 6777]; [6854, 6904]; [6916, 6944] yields 1.0 angstrom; 2.47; 2.51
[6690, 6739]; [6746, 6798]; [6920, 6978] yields 3.9 angstrom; 2.6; 2.51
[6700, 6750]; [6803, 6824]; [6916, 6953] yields 1.6 angstrom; 2.61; 2.52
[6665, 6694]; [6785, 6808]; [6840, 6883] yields 1.0 angstrom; 2.41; 2.5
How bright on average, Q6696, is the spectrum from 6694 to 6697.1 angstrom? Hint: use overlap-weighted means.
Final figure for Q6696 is 2.34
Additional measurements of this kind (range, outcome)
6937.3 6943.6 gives 2.5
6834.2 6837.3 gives 2.48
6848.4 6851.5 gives 2.55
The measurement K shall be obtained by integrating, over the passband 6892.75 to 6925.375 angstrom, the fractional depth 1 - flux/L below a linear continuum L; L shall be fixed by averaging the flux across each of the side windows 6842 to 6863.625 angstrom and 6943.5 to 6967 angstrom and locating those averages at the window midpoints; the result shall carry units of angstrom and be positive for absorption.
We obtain 1.4 angstrom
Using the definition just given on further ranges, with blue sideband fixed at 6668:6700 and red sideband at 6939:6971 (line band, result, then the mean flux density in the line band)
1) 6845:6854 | -0.3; 2.55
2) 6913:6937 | -0.1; 2.51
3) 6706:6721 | -1.4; 2.63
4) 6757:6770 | 0.3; 2.39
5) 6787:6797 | 0.1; 2.41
